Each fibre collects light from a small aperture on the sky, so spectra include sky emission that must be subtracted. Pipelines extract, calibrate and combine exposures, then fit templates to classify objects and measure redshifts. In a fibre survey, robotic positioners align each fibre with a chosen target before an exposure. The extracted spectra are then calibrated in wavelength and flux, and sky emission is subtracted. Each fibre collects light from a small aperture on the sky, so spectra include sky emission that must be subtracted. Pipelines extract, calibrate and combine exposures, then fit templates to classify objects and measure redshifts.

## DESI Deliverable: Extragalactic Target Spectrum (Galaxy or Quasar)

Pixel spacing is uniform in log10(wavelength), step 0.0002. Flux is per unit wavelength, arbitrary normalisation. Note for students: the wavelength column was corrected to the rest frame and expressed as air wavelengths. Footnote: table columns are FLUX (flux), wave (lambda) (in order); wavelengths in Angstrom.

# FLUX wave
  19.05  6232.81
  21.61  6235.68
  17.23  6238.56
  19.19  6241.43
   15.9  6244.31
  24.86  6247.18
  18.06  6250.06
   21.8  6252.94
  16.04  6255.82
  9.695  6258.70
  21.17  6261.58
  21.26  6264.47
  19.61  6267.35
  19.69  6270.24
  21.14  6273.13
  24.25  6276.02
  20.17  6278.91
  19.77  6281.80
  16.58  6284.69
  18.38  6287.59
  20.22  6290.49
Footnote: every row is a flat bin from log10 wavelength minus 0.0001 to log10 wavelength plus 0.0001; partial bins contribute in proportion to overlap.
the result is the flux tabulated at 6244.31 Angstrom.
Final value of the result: 15.9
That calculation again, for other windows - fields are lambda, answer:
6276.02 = 24.25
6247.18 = 24.86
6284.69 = 16.58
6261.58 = 21.17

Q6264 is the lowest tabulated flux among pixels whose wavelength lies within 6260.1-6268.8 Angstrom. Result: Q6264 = 19.61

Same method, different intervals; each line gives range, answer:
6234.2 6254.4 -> 15.9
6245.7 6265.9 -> 9.695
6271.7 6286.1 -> 16.58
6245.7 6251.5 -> 18.06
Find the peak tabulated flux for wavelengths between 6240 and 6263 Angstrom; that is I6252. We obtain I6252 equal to 24.86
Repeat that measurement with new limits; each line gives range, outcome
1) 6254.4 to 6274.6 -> 21.26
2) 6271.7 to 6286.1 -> 24.25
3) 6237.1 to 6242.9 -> 19.19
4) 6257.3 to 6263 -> 21.17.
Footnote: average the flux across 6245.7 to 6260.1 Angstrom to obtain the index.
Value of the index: 18.1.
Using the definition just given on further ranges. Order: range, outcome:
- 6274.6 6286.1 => 20.2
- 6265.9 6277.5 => 21.2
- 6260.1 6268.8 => 20.6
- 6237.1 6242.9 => 18.2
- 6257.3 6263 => 15.5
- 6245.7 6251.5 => 21.4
